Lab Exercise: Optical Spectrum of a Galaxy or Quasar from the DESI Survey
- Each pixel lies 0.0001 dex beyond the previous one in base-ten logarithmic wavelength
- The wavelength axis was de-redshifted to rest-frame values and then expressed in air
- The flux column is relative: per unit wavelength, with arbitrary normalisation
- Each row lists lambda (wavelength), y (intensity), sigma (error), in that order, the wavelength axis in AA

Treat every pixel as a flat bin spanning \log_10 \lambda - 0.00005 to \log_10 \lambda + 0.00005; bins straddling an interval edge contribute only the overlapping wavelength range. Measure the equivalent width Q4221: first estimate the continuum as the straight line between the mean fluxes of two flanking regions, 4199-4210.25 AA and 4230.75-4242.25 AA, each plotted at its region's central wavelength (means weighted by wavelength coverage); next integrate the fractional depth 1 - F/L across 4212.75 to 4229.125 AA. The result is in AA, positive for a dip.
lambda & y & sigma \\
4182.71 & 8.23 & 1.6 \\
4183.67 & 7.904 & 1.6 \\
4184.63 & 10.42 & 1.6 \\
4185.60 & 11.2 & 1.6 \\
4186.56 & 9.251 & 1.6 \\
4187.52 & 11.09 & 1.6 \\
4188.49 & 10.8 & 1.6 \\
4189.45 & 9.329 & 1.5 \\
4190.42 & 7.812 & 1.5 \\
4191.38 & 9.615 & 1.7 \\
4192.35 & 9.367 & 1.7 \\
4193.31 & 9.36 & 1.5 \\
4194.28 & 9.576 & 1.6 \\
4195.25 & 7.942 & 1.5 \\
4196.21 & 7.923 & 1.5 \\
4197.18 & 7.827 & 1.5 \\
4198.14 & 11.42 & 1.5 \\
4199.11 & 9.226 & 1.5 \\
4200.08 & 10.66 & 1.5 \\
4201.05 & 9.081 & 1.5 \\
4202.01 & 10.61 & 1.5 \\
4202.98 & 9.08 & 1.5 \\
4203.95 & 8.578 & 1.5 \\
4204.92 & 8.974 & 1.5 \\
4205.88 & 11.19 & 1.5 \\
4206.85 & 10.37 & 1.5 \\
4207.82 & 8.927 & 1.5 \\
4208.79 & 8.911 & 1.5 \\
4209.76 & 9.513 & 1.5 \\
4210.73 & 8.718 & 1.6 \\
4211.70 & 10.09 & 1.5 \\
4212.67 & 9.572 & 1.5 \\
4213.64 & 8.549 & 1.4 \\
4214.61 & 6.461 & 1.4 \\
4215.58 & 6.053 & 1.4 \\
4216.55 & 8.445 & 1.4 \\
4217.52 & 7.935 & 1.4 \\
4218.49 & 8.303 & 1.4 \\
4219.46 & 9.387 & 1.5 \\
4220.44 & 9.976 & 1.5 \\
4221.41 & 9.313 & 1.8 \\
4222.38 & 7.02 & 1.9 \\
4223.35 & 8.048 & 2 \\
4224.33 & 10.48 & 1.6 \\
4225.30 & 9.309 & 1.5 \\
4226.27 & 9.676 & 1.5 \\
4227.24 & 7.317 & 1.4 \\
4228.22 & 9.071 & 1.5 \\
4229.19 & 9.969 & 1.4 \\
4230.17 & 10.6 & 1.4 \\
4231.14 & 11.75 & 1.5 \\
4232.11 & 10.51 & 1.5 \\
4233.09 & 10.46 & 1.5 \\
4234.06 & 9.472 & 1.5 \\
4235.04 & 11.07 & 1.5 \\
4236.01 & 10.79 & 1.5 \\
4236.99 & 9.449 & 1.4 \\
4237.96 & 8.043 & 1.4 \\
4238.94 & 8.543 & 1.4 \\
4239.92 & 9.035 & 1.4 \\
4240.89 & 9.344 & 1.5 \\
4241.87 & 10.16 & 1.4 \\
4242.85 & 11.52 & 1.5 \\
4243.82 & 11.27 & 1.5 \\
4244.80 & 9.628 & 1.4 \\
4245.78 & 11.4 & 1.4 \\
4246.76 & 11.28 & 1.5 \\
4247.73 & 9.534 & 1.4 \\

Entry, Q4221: 2.0 AA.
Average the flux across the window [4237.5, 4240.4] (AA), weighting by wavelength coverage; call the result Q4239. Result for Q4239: 8.52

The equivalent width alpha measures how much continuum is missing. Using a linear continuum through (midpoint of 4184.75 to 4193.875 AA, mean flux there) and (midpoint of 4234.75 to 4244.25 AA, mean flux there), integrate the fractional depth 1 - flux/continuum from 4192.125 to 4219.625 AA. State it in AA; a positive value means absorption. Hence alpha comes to 2.21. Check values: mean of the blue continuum 9.78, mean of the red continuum 9.9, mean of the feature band 9.03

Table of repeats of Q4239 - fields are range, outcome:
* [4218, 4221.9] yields 9.24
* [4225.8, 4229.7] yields 9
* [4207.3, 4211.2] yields 9.02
